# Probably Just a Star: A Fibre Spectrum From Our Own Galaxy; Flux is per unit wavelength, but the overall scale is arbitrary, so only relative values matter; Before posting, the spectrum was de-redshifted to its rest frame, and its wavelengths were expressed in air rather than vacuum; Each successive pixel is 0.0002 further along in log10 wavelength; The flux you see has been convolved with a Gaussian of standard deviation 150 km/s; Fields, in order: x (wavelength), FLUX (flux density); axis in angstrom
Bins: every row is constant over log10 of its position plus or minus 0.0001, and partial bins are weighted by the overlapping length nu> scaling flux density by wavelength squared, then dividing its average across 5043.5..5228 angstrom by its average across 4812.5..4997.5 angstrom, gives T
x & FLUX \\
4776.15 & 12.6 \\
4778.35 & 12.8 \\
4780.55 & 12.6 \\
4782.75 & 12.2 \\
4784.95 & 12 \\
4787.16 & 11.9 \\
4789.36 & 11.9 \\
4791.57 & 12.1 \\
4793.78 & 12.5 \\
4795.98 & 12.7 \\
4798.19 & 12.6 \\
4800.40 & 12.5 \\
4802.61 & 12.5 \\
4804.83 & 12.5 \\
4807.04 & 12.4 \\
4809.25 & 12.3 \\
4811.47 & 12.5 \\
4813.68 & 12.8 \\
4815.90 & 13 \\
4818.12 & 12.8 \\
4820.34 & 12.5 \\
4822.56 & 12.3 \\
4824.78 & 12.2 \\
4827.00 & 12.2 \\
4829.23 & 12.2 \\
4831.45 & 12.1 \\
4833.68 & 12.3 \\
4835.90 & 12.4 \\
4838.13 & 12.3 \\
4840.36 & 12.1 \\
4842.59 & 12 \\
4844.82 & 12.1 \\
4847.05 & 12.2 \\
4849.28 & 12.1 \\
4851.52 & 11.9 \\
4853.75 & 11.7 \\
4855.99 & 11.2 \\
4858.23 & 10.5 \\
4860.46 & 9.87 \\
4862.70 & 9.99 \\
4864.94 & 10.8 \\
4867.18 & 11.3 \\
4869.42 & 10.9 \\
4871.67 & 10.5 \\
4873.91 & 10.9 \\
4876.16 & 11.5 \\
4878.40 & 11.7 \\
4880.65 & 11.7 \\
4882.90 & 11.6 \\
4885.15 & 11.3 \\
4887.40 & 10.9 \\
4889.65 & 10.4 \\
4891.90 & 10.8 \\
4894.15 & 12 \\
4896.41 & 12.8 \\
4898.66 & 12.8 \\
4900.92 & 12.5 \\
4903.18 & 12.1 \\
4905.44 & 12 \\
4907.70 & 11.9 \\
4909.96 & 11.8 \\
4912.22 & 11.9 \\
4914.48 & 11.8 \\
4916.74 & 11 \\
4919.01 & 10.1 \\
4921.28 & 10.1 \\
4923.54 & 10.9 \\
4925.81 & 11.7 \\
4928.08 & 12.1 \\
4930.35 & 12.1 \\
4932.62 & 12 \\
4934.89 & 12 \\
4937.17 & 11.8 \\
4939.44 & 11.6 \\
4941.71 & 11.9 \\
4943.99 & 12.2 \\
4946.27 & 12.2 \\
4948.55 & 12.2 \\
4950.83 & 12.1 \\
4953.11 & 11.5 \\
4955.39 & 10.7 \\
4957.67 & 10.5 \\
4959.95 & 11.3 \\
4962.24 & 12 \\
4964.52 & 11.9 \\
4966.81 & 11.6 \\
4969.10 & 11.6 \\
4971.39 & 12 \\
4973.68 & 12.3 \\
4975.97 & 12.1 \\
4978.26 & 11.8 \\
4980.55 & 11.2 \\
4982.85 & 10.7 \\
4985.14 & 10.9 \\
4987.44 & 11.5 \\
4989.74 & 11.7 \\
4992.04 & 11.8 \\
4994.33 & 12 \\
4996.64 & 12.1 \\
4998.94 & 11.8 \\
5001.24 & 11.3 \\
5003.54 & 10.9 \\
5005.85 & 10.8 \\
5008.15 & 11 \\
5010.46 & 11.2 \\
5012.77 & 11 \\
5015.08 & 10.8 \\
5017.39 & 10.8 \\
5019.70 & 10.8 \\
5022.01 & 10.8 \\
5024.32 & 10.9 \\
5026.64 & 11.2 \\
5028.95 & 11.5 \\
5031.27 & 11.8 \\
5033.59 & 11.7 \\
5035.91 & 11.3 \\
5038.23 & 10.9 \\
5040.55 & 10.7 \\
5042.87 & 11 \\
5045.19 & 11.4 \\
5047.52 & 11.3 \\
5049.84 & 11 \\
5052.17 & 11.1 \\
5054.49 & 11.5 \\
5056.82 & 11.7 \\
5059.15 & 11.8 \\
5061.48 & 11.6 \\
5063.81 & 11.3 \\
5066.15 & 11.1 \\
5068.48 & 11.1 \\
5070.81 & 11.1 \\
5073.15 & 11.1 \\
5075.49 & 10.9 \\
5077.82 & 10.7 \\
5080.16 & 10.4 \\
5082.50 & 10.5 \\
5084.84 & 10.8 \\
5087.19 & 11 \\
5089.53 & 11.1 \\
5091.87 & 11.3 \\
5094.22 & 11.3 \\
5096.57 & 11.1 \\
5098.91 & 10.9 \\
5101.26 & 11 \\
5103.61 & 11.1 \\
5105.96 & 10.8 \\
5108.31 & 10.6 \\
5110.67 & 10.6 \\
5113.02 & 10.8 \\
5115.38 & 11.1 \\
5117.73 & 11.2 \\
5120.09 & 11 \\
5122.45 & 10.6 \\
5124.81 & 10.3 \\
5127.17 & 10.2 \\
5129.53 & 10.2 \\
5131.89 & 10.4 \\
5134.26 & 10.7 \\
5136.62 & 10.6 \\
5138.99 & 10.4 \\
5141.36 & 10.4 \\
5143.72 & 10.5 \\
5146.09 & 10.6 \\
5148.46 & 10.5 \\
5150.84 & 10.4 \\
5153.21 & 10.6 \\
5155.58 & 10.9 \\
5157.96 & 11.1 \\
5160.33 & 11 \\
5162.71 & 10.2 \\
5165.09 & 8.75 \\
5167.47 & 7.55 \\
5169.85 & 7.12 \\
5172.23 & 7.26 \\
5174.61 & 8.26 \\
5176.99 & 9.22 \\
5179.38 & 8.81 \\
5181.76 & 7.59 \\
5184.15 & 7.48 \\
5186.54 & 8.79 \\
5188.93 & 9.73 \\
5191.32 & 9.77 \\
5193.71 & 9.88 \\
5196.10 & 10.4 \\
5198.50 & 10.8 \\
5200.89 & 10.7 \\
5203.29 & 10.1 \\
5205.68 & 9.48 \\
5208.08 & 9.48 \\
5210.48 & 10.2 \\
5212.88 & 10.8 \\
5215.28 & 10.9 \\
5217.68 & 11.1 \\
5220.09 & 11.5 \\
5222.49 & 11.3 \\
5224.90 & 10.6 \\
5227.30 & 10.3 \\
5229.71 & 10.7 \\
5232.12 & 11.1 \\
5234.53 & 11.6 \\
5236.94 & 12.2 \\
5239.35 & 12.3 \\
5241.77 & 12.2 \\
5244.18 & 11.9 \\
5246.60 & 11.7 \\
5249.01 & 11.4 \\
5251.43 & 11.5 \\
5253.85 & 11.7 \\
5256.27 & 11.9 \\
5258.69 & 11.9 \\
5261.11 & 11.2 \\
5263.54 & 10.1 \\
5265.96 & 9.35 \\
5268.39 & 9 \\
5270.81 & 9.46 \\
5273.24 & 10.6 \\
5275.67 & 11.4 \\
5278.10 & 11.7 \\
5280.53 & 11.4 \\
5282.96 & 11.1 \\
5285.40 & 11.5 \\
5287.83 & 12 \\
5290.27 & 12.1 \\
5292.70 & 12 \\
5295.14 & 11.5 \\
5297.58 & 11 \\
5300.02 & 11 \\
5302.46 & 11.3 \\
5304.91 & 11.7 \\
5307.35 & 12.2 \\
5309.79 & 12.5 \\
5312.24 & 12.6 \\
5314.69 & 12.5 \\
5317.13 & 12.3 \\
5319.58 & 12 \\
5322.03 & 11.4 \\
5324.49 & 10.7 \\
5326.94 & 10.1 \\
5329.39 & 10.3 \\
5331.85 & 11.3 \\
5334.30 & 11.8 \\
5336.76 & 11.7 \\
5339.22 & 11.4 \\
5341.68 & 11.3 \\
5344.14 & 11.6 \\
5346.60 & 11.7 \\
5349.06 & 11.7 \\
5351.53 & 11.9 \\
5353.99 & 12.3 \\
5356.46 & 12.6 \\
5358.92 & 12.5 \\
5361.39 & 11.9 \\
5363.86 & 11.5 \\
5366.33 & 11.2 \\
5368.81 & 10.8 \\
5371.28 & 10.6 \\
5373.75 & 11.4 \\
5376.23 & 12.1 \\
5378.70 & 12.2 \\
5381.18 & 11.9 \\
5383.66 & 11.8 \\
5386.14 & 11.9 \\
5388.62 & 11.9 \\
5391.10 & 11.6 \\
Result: 0.98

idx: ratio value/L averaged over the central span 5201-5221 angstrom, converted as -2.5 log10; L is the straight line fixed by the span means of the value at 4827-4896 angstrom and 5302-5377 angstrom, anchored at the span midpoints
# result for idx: 0.11 mag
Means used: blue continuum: 11.5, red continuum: 11.6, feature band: 10.4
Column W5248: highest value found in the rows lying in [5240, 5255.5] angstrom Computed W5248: 12.2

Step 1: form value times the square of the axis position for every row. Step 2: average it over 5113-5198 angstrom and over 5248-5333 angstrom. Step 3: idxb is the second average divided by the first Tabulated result 1.21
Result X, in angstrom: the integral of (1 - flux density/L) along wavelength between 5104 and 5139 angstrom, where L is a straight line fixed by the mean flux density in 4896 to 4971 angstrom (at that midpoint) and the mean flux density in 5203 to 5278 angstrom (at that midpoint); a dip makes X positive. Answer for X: 1.9 angstrom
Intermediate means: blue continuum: 11.7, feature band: 10.7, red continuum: 11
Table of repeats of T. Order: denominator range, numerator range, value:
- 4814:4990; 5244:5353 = 1.14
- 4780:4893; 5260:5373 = 1.16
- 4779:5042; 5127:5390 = 1.07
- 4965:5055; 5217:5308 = 1.10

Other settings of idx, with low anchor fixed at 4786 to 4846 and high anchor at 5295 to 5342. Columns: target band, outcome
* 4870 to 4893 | 0.10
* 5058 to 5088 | 0.09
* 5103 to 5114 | 0.11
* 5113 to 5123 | 0.08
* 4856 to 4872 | 0.16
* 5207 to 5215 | 0.14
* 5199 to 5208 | 0.16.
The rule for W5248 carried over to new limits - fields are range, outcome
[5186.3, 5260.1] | 12.3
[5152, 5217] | 11.1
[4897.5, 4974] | 12.8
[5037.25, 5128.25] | 11.8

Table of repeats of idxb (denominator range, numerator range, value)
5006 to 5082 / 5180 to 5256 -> 1.02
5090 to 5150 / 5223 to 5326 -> 1.13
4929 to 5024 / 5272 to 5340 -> 1.14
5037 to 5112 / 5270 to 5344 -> 1.14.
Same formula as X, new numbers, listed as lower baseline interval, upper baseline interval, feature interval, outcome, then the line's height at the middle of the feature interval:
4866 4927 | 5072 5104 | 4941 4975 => -1.37 angstrom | 11.3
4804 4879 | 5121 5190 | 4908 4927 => 0.17 angstrom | 11.3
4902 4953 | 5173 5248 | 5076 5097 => 0.06 angstrom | 10.9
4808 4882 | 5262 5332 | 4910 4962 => 0.57 angstrom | 11.7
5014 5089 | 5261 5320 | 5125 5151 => 1.75 angstrom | 11.2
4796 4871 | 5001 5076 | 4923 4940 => -0.33 angstrom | 11.6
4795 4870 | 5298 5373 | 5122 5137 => 1.73 angstrom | 11.8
